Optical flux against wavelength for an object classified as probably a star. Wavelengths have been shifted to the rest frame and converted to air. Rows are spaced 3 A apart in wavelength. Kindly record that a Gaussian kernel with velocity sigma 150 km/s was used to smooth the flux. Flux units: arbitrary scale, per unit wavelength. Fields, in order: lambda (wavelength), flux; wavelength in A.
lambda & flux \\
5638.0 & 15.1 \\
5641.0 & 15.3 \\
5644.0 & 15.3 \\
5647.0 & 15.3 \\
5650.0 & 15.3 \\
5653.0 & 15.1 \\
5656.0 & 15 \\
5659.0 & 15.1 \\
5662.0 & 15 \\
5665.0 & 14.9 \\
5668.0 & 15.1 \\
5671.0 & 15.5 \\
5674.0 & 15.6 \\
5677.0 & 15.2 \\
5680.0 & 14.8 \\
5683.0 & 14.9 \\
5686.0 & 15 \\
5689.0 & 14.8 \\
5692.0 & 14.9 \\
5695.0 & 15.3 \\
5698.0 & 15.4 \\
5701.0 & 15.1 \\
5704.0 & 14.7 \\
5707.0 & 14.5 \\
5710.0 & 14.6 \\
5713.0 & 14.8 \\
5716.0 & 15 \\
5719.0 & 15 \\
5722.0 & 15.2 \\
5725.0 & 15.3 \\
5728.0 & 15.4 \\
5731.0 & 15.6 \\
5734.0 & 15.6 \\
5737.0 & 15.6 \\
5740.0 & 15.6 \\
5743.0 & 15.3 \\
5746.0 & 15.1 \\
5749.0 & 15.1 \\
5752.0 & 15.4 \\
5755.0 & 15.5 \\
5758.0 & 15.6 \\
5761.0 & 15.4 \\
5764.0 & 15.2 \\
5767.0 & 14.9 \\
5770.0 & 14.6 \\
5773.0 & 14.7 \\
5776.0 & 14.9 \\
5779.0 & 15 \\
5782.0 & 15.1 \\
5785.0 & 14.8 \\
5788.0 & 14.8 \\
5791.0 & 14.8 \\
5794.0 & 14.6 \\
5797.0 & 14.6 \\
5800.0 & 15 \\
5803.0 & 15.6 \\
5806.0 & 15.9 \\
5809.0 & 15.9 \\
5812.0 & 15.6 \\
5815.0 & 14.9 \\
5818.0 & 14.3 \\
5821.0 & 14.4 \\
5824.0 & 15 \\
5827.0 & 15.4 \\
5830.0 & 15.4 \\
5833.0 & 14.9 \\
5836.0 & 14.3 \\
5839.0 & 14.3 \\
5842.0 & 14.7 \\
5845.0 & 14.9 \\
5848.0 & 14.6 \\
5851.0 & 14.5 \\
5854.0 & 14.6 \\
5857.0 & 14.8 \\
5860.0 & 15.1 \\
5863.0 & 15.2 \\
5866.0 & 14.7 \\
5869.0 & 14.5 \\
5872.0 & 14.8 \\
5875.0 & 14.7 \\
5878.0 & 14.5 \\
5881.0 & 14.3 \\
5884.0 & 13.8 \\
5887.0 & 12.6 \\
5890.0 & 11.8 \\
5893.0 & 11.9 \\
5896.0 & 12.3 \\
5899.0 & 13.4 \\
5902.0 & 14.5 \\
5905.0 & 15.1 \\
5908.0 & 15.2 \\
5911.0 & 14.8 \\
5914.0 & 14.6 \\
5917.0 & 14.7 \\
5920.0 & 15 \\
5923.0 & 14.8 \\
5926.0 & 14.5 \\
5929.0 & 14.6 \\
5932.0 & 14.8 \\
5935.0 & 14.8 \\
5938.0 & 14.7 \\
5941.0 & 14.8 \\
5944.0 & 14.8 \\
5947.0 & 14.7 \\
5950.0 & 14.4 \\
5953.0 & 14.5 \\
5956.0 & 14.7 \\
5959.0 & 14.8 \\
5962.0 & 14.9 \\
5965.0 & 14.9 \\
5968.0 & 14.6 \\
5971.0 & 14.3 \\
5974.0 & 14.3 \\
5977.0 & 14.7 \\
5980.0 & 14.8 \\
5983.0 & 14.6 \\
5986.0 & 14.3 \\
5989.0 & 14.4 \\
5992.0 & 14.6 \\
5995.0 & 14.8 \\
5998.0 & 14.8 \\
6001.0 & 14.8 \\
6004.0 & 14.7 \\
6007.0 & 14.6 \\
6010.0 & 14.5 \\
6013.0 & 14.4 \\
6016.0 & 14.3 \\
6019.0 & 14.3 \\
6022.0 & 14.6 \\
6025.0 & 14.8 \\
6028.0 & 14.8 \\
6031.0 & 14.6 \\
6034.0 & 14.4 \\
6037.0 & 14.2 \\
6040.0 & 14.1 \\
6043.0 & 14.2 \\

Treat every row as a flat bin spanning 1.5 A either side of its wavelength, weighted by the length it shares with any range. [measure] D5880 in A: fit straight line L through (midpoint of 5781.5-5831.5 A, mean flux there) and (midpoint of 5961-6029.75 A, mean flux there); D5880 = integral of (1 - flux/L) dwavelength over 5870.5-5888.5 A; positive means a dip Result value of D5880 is 0.93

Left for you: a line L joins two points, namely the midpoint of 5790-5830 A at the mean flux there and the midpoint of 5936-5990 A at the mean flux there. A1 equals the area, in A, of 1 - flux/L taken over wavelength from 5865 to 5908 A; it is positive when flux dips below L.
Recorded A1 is 3.0 A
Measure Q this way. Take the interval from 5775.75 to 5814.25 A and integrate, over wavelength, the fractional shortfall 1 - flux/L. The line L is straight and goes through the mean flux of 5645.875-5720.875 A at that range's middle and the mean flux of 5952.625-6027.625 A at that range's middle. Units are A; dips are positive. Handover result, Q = -0.6 A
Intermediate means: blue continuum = 15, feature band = 15.1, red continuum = 14.6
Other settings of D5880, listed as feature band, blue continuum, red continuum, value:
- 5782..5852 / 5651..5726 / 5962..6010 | -0.4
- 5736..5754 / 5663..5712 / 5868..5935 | -0.7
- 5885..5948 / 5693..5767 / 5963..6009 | 2.4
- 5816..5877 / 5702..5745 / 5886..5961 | -0.6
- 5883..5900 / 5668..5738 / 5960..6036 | 2.5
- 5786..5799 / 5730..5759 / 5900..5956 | 0.5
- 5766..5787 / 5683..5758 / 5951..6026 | 0.3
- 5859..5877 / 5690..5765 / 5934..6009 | 0.1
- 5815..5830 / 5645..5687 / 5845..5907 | -0.5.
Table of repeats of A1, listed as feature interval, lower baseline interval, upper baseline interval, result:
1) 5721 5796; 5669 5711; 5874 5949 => -1.9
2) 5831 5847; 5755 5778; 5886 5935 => -0.1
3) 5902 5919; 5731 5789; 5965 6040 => -0.1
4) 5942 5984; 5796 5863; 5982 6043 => 0.0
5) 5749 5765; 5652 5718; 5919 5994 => -0.5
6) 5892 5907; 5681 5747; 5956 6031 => 1.2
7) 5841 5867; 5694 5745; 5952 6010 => 0.2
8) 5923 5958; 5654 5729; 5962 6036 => 0.0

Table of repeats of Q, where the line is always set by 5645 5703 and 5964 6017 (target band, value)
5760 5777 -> 0.0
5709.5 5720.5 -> 0.1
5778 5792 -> 0.0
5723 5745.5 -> -0.7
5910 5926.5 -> 0.0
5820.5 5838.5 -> -0.1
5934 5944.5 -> -0.1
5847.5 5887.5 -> 0.7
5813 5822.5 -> 0.2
